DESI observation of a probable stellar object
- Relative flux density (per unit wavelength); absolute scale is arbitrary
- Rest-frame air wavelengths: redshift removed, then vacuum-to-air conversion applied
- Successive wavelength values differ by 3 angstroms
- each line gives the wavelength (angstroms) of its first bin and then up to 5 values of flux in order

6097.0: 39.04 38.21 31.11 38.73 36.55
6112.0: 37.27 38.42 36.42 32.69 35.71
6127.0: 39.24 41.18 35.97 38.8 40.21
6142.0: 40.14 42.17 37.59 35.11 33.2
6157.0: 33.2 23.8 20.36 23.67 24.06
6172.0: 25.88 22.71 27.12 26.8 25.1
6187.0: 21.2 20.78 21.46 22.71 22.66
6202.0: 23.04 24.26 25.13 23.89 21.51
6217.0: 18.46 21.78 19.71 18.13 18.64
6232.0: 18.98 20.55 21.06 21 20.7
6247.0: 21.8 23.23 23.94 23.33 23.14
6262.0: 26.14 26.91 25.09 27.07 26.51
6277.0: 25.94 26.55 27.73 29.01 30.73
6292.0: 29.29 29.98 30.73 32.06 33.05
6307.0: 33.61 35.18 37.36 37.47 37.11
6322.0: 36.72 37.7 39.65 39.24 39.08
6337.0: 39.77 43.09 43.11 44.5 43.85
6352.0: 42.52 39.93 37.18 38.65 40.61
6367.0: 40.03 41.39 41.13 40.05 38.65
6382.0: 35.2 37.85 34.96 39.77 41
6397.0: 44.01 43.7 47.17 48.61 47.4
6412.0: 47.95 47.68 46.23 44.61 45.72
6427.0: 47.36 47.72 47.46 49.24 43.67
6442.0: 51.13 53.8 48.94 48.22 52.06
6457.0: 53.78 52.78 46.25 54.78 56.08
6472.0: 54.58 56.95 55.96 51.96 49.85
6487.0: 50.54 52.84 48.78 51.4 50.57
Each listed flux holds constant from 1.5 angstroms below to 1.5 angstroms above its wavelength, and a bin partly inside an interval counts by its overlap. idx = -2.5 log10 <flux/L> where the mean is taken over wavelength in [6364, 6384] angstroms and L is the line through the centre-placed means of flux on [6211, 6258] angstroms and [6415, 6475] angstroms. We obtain 0.02 mag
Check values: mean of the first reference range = 21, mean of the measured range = 39.5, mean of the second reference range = 49.8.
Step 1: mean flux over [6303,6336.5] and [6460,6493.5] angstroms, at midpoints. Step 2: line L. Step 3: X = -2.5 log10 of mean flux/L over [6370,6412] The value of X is 0.06 mag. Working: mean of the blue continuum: 37.1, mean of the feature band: 41.7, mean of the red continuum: 52.7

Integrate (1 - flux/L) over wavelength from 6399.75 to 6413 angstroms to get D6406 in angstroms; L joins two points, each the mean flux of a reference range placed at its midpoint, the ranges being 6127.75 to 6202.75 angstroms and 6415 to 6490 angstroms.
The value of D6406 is -0.1 angstroms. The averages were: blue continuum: 29.3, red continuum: 50.4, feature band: 47.2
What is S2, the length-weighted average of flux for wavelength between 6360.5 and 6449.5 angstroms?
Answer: 44.1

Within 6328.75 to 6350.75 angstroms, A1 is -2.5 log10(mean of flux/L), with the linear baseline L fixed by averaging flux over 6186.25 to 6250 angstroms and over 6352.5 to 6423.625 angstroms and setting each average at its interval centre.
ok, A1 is -0.16 mag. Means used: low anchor 21.4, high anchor 42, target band 41.7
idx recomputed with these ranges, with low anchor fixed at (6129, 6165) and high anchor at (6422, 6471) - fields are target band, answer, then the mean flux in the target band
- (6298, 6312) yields 0.27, 33.3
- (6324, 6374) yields 0.11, 40.7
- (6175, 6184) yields 0.37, 25.9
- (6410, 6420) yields 0.03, 47.2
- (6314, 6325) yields 0.17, 37.2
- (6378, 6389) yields 0.26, 36.7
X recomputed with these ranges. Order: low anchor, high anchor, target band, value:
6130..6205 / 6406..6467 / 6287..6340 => 0.13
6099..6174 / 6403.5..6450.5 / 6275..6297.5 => 0.40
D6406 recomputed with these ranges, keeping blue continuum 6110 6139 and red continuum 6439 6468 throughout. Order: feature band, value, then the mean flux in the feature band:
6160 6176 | 6.5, 23.4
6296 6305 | 2.6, 31.8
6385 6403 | 2.8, 41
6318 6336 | 2.9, 38.3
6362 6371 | 1.3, 40.5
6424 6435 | 0.6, 47.3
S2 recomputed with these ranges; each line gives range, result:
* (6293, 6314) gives 32.9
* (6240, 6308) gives 26.8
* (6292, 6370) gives 38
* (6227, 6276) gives 23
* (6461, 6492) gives 52.9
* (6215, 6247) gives 20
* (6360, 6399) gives 39.5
